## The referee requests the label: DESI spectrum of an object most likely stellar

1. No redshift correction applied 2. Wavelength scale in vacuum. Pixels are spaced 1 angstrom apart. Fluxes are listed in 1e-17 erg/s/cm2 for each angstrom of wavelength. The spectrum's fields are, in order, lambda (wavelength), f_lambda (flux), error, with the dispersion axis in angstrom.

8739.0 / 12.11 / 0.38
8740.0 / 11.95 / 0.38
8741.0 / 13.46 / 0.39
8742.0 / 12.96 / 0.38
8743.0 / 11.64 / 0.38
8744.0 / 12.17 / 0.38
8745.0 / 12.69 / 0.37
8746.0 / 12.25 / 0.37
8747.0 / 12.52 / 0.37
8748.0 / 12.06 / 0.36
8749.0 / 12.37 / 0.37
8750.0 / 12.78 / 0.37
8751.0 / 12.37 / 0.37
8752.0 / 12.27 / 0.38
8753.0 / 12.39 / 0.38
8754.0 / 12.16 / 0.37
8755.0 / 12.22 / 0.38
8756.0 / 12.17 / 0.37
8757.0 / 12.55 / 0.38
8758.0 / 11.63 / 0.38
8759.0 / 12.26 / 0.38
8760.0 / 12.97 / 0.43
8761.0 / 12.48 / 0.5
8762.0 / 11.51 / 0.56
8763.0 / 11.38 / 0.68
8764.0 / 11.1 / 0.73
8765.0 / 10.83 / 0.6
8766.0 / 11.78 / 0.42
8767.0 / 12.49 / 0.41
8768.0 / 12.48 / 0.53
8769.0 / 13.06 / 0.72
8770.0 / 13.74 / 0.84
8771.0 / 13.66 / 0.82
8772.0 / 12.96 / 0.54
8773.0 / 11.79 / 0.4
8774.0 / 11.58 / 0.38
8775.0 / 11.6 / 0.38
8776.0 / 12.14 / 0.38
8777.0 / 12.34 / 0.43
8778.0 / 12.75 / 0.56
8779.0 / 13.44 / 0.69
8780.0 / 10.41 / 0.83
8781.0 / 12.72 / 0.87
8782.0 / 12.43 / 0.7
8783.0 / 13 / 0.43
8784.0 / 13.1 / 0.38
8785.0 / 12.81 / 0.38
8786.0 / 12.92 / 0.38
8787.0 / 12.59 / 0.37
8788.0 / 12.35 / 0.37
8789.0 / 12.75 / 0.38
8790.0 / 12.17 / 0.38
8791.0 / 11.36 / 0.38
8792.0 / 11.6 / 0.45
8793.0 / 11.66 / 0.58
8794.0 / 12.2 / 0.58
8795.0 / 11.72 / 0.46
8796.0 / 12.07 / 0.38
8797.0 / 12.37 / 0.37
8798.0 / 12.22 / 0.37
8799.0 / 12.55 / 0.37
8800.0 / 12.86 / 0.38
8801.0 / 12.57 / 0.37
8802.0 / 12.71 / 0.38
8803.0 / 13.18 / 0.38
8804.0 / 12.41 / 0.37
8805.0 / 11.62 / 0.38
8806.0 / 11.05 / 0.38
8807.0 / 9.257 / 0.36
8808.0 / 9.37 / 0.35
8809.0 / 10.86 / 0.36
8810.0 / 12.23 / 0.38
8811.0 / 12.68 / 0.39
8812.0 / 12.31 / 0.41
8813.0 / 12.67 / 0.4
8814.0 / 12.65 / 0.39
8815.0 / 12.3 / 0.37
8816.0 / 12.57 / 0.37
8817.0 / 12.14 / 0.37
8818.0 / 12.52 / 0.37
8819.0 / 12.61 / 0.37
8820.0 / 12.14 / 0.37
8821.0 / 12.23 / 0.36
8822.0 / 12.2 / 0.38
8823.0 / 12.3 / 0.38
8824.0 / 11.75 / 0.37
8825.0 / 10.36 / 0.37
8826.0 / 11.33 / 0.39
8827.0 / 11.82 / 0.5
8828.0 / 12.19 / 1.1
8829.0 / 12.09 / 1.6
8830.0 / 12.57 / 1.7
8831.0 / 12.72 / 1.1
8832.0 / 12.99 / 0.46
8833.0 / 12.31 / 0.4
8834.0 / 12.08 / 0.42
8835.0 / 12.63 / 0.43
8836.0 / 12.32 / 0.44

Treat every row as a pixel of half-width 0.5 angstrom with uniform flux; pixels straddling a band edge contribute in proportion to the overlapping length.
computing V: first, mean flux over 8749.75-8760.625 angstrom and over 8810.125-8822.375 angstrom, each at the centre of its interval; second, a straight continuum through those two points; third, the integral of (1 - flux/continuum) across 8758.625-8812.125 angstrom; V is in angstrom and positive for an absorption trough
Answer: 0.9 angstrom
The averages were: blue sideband 12.3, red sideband 12.4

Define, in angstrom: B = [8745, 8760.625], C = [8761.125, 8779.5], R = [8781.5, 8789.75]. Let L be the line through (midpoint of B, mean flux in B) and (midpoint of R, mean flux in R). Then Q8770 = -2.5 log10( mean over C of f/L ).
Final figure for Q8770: 0.03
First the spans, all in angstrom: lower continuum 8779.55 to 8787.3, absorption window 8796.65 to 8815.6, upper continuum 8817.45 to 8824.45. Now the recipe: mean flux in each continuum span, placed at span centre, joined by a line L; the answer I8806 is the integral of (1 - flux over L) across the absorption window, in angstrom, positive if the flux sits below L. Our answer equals 0.6 angstrom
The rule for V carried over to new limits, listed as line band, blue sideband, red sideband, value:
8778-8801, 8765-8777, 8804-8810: -1.6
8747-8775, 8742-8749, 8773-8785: 0.1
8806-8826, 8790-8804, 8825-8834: 0.6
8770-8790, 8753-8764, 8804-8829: -0.9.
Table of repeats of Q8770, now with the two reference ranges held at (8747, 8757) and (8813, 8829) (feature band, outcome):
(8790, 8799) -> 0.02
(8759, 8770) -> 0.02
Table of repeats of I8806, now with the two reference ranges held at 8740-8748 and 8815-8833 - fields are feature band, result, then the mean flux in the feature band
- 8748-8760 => 0.1 angstrom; 12.3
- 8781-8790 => -0.3 angstrom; 12.7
